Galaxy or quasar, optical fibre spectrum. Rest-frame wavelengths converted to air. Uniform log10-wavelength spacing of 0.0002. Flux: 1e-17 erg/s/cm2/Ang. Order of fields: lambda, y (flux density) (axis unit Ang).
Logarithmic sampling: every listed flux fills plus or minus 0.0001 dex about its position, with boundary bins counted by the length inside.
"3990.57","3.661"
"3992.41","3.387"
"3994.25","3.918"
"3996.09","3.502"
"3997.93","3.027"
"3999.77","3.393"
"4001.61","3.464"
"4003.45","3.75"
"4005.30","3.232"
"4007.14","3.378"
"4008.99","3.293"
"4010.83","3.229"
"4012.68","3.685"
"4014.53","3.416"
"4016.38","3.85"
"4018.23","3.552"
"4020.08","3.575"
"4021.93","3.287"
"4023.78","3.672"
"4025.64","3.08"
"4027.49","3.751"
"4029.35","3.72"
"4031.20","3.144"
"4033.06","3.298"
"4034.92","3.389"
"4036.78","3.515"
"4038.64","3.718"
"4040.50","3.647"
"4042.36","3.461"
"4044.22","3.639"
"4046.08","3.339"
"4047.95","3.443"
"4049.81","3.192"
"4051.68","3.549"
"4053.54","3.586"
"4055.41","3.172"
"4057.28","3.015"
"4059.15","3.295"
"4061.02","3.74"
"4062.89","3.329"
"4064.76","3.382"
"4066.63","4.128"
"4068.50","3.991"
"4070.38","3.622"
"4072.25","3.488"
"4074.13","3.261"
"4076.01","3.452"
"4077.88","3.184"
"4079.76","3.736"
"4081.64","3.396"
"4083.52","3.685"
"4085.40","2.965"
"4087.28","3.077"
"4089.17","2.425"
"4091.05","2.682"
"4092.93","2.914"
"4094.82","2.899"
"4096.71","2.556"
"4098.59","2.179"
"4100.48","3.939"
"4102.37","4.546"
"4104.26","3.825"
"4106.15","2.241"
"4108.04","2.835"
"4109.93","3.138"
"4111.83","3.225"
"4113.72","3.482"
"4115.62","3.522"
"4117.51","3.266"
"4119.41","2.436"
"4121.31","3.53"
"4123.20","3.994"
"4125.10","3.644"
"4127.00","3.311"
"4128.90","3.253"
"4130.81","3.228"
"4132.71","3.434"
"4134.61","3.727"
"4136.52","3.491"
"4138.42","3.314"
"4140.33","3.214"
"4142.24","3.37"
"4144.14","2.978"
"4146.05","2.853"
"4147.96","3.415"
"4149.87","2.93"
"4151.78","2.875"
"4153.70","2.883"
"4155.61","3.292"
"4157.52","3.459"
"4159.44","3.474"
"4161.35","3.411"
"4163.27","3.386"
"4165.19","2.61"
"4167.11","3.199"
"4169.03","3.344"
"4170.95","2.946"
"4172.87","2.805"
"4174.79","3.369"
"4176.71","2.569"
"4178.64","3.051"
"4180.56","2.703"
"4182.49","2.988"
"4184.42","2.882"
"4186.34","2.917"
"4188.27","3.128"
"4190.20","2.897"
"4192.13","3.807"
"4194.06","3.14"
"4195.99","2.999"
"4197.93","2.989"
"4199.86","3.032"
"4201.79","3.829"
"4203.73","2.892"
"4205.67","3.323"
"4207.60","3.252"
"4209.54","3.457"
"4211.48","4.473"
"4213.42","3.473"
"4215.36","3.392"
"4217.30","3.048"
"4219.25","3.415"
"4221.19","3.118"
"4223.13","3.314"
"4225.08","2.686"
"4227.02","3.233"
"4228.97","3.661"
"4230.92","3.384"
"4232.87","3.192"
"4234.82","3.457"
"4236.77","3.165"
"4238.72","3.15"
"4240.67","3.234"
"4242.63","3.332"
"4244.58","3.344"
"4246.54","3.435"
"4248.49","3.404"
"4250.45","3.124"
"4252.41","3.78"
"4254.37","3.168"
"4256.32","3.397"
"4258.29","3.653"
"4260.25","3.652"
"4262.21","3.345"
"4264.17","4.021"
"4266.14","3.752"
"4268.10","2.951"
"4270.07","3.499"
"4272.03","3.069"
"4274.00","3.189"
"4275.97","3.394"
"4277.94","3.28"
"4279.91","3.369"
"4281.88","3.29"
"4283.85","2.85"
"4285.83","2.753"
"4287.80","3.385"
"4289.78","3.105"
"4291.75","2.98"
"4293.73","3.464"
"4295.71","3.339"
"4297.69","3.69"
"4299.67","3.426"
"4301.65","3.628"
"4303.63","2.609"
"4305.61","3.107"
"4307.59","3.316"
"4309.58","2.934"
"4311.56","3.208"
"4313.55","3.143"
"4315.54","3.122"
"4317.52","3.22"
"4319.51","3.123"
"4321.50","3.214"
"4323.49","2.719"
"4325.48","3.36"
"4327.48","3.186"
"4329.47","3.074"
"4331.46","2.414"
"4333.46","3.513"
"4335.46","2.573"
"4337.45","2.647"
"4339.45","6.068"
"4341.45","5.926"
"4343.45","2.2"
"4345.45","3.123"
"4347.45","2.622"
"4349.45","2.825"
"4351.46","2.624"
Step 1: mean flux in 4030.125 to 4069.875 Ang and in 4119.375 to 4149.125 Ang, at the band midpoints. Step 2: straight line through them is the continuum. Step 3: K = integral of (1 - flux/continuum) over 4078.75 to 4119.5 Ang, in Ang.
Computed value 3.0 Ang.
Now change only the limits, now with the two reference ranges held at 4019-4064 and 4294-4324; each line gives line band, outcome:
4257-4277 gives -1.3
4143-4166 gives 1.4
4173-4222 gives 1.5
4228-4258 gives -0.9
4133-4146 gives 0.1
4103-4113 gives 0.8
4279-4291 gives 0.4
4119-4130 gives -0.1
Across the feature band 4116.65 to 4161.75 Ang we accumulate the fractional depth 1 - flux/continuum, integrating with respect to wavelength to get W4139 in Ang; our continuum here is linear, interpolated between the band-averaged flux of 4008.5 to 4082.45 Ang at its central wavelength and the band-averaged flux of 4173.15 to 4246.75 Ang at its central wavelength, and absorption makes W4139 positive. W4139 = 0.73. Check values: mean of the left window 3.48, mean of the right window 3.22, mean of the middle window 3.28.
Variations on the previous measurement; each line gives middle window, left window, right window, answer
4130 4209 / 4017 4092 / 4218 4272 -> 5.24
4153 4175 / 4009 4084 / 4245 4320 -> 1.38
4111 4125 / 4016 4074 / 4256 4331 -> 0.22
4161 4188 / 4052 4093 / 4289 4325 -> 2.27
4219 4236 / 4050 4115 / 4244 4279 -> 0.63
